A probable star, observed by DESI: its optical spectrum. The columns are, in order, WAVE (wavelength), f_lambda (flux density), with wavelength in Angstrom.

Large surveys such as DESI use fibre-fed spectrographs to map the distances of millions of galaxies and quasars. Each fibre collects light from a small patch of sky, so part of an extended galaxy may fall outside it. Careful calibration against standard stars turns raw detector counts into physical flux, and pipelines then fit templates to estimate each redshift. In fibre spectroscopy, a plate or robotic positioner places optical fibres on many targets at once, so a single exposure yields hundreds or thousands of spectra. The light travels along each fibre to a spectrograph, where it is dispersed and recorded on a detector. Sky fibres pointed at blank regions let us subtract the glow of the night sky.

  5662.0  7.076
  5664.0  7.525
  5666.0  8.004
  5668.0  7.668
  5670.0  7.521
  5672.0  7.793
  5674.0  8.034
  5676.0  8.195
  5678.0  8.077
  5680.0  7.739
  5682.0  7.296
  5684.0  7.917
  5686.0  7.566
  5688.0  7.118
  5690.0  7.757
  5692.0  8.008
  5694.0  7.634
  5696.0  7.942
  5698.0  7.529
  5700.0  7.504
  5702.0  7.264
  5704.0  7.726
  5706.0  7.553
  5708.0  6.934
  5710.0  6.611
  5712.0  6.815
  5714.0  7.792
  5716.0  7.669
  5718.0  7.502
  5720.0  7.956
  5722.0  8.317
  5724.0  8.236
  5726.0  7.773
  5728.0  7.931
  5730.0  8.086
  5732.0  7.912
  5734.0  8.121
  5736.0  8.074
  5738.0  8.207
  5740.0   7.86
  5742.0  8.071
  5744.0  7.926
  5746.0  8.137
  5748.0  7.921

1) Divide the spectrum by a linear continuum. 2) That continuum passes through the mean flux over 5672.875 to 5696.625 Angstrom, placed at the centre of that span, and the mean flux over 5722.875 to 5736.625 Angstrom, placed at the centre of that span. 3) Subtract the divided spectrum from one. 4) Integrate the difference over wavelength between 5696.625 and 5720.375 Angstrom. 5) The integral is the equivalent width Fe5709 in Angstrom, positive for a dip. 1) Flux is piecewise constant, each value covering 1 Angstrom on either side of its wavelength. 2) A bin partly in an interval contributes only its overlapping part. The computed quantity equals 1.5 Angstrom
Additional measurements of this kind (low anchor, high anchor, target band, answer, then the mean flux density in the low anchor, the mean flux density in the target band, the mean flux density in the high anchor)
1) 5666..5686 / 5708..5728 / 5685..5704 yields 0.29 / 7.8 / 7.6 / 7.61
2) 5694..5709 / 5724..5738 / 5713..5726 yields -0.14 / 7.5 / 7.9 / 8.02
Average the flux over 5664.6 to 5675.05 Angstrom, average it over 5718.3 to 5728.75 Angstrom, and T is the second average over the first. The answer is 1.0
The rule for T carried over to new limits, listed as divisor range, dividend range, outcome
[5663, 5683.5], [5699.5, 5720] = 0.95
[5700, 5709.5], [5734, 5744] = 1.10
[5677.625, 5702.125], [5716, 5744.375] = 1.04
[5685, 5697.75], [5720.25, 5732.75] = 1.05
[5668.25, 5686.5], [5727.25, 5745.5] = 1.03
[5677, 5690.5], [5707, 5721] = 0.96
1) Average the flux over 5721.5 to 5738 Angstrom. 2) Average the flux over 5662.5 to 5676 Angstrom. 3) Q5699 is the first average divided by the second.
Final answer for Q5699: 1.0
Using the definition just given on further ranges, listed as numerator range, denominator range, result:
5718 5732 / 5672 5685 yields 1.02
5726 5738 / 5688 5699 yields 1.04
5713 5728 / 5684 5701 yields 1.03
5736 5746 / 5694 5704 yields 1.06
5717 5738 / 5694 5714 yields 1.09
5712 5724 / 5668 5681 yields 0.99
